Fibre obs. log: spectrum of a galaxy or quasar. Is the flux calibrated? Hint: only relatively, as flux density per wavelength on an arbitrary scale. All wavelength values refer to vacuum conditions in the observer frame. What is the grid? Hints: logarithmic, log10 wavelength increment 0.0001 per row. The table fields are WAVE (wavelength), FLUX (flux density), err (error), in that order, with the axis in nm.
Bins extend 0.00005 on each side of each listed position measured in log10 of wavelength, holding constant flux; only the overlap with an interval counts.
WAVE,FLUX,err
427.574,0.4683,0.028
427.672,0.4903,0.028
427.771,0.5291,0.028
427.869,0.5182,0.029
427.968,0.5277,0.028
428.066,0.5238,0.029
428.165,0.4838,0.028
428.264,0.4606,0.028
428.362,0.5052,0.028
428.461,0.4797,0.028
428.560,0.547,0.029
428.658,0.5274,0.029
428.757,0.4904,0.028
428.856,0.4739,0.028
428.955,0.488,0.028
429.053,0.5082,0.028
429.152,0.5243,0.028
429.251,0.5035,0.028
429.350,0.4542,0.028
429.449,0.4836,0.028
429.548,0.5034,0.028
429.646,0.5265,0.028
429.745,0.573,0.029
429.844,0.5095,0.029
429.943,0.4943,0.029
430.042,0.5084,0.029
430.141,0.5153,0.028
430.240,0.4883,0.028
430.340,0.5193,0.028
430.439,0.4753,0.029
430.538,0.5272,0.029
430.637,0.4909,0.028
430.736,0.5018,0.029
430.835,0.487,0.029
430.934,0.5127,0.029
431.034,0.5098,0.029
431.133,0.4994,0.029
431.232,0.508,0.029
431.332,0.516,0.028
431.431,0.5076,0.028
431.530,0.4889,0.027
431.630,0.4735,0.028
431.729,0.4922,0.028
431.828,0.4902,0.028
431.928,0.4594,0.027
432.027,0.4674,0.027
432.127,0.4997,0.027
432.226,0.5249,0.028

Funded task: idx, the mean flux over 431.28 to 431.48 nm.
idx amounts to 0.511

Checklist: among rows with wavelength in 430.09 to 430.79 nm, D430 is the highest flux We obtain 0.5272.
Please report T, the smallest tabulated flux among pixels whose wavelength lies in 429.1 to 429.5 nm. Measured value 0.4542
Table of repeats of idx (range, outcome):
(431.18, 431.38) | 0.511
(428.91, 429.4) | 0.496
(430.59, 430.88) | 0.494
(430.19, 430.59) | 0.502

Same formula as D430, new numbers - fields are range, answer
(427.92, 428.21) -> 0.5277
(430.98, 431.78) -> 0.516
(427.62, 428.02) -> 0.5291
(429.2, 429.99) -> 0.573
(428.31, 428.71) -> 0.547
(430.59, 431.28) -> 0.5127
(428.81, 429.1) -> 0.5082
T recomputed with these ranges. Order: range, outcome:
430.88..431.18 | 0.4994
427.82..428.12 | 0.5182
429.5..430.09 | 0.4943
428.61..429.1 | 0.4739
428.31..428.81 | 0.4797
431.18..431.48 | 0.5076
